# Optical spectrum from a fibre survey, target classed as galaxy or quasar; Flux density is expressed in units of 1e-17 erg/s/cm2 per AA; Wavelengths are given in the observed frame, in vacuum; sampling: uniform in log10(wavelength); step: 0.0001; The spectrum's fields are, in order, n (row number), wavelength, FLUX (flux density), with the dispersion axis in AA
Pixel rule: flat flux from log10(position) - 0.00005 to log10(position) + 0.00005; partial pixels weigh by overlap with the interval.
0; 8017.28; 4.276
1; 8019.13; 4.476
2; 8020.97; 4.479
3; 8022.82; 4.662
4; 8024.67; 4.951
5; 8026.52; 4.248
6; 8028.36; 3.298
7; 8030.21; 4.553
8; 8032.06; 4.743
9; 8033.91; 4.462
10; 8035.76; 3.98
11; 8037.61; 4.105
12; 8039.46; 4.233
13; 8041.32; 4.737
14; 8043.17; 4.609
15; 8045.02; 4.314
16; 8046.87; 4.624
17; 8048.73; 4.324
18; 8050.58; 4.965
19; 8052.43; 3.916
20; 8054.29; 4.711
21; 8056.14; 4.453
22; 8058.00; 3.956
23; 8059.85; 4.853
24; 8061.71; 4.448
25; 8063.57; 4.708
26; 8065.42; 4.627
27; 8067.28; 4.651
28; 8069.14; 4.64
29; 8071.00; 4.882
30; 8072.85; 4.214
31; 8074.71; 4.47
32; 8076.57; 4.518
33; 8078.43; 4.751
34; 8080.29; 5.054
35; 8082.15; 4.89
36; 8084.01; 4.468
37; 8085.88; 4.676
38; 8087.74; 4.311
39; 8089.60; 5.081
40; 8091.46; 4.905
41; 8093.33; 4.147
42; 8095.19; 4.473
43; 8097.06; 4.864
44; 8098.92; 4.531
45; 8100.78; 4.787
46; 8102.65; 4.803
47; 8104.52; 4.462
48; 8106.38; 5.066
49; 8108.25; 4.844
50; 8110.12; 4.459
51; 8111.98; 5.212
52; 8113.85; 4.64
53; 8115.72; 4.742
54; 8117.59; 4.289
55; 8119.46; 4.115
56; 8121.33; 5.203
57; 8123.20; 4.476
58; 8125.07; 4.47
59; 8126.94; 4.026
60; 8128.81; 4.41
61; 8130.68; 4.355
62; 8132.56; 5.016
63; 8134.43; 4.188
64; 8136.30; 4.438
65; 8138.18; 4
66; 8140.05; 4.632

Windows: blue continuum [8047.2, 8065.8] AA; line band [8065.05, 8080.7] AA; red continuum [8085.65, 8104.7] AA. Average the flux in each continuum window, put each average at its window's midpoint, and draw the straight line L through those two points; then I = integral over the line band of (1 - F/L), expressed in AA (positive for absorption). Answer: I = -0.25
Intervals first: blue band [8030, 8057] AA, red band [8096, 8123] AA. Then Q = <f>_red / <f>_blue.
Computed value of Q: 1.1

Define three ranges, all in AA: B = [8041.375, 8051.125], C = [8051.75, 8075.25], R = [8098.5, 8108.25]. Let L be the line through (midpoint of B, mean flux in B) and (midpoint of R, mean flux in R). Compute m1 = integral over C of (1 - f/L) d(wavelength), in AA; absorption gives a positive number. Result 0.6 AA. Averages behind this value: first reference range 4.57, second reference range 4.75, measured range 4.51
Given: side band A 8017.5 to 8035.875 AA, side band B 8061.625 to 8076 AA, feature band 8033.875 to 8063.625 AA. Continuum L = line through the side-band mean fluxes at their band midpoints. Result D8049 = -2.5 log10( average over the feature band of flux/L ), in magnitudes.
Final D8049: 0.02 mag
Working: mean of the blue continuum 4.4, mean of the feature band 4.43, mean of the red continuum 4.59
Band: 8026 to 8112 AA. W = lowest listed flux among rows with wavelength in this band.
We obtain 3.298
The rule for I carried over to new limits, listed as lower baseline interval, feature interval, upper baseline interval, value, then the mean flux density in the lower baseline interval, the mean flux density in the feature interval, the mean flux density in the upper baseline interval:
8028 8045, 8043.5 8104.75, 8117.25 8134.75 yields -2.8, 4.33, 4.59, 4.47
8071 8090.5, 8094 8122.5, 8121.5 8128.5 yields -1.1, 4.66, 4.69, 4.43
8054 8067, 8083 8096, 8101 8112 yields 0.3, 4.53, 4.58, 4.77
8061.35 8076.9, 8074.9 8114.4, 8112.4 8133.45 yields -1.3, 4.58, 4.71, 4.54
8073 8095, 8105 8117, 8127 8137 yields -0.7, 4.64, 4.8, 4.44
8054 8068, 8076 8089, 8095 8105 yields -0.2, 4.54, 4.68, 4.67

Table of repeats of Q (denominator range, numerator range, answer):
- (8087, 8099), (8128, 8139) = 0.95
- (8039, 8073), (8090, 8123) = 1.03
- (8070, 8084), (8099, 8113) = 1.03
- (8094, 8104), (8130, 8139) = 0.94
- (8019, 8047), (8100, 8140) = 1.04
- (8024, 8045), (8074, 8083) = 1.09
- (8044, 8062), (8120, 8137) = 1.01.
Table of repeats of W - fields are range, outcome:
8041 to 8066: 3.916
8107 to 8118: 4.289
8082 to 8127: 4.026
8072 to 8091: 4.214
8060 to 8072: 4.448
